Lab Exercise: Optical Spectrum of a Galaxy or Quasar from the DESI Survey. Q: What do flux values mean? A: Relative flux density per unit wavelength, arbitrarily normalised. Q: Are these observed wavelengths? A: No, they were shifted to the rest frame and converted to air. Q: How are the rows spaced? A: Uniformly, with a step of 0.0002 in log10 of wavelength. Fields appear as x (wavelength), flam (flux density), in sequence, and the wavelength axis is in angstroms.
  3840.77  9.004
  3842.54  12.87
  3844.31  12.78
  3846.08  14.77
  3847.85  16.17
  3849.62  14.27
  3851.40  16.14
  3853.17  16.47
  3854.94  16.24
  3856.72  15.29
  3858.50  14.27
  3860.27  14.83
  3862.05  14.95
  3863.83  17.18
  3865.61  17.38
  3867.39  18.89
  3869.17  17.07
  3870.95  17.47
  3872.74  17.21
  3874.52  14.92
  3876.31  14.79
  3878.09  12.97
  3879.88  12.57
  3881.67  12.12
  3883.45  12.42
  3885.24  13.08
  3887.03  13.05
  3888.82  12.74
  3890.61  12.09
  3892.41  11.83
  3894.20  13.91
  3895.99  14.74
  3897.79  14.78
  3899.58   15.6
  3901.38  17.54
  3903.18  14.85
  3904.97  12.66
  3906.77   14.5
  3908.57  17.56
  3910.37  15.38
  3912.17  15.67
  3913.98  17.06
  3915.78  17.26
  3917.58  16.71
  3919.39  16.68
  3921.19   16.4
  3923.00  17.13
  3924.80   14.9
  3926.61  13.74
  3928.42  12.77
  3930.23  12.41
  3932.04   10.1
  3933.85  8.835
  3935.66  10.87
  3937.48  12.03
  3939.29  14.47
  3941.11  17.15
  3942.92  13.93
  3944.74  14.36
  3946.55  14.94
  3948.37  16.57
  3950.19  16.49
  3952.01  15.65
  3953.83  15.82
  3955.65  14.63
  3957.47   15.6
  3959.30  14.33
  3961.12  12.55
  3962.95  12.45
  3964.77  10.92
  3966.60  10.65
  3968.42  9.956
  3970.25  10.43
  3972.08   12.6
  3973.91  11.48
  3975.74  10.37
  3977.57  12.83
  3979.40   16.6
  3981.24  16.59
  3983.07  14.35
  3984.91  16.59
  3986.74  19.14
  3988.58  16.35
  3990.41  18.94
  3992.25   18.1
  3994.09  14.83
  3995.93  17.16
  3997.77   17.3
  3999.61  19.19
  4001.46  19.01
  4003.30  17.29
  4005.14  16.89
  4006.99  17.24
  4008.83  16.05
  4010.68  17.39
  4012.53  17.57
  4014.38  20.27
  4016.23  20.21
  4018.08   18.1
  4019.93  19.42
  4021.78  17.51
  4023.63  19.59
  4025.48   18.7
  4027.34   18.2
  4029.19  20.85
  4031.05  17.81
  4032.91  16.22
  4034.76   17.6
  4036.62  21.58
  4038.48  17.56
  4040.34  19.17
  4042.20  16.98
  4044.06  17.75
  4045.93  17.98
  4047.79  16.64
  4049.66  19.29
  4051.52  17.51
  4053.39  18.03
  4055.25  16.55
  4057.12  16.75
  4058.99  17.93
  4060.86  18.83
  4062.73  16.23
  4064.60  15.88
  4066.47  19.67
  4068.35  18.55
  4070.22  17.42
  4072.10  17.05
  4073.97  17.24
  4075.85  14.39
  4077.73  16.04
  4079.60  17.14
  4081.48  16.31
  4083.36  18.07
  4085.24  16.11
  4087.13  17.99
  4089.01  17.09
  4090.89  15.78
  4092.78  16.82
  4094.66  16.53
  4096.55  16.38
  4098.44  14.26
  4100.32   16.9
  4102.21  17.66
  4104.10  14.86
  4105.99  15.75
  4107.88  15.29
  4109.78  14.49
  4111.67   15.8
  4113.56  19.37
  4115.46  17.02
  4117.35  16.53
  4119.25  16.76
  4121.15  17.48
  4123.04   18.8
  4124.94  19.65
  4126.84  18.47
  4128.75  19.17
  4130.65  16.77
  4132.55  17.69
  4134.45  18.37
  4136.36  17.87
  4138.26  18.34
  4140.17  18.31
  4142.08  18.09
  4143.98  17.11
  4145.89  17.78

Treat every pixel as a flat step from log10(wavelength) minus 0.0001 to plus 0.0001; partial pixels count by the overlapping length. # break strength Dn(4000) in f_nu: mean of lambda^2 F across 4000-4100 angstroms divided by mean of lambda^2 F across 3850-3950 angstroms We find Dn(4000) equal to 1.3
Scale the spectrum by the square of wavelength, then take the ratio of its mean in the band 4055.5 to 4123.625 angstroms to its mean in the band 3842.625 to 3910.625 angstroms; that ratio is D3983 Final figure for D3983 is 1.26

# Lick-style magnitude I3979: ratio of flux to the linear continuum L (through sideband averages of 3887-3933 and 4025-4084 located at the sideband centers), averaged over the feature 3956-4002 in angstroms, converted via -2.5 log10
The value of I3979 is 0.103 mag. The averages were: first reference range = 14.7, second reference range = 17.7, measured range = 14.7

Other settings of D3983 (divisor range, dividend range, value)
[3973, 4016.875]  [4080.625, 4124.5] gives 1.05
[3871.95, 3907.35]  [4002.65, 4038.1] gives 1.41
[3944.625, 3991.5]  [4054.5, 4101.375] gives 1.25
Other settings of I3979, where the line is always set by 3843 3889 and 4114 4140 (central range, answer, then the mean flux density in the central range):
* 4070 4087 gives 0.047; 16.7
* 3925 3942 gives 0.246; 12.6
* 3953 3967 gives 0.193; 13.4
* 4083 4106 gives 0.072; 16.5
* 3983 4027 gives -0.081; 17.9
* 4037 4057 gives -0.047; 17.8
